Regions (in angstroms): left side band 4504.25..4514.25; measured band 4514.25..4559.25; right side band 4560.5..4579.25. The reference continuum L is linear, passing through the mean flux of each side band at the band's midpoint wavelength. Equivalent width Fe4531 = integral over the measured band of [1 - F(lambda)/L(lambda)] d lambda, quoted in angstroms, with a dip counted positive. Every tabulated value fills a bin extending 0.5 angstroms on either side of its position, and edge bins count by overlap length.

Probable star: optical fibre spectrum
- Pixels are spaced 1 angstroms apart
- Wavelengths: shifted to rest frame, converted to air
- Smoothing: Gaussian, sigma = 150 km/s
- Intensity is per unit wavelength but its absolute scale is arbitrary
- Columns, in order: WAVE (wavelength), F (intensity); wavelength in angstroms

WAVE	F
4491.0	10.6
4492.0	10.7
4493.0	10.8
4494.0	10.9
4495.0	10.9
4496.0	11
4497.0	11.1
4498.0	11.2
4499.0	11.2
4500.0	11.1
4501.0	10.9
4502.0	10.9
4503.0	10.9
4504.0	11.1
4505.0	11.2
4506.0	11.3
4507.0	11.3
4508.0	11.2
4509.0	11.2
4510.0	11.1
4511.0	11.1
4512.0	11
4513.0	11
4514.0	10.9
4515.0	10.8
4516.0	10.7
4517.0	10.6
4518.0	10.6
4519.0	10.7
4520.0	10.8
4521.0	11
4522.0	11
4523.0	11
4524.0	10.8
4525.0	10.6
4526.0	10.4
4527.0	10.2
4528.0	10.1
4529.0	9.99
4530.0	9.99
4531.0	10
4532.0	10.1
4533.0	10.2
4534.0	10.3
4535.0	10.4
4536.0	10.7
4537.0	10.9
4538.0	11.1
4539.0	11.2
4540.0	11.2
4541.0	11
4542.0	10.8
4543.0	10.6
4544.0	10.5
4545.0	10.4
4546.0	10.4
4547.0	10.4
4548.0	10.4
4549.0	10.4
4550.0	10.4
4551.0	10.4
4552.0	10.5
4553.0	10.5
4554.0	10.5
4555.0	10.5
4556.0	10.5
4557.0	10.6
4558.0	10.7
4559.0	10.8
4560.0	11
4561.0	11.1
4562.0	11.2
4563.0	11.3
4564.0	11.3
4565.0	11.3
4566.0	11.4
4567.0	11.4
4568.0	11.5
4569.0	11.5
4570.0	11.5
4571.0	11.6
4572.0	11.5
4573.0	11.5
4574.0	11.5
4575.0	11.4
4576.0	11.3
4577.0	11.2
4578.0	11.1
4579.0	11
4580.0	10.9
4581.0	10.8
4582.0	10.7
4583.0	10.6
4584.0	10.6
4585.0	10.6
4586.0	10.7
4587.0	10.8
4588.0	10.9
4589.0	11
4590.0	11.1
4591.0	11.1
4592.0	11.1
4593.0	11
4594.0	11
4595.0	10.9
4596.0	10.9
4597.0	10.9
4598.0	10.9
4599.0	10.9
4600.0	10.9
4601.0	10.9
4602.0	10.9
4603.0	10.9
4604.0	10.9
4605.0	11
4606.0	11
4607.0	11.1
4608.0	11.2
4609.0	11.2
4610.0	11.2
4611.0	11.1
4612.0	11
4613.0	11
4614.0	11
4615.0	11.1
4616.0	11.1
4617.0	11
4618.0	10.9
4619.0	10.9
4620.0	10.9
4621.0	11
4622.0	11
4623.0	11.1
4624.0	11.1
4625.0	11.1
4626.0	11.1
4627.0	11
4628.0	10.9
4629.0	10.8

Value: 2.65 angstroms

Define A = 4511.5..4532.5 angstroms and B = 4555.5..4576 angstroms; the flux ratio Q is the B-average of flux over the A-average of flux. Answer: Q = 1.1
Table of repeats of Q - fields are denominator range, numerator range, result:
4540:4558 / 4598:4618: 1.04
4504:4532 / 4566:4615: 1.03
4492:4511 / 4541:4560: 0.95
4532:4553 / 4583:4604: 1.03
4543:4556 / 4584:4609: 1.05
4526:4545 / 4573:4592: 1.04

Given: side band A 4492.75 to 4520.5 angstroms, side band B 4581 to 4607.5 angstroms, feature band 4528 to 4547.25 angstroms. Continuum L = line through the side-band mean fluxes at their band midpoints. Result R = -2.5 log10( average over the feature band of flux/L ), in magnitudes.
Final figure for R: 0.04 mag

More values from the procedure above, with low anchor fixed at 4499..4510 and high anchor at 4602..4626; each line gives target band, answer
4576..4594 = 0.014 mag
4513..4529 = 0.043 mag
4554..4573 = -0.007 mag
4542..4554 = 0.062 mag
